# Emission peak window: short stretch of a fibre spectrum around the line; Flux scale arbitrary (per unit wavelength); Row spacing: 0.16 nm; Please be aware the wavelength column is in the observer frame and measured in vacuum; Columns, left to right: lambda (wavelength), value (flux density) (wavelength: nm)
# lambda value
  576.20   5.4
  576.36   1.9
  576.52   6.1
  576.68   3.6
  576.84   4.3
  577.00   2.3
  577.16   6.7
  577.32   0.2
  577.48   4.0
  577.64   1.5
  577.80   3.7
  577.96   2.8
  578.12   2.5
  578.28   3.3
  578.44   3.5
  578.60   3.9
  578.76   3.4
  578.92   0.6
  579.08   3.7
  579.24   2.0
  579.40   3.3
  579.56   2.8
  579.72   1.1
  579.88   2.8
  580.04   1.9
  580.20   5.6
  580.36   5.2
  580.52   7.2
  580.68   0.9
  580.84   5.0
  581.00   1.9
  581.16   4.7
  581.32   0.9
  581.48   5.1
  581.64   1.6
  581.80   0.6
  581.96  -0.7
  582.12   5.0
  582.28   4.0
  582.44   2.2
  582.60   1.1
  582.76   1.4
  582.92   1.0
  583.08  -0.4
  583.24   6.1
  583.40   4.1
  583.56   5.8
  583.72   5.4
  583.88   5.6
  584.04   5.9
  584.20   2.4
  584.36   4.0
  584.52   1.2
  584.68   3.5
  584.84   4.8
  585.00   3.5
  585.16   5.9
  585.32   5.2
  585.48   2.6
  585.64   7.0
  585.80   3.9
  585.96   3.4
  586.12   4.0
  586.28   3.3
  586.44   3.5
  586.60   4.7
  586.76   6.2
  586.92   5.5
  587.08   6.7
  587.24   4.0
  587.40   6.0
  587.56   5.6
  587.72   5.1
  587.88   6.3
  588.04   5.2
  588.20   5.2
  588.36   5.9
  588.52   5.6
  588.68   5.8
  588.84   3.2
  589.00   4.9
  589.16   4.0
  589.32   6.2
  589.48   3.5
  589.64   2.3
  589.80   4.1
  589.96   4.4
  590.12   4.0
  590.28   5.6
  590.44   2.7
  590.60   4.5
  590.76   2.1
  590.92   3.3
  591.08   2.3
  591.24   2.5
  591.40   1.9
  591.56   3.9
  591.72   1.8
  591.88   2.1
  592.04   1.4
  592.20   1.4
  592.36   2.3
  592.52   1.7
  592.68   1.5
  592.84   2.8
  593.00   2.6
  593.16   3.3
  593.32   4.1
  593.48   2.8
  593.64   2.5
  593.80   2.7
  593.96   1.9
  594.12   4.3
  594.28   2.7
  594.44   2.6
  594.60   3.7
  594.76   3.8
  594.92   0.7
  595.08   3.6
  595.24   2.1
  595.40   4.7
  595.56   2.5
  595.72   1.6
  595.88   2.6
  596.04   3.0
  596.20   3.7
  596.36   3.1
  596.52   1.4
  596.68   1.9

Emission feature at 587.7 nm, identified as Mg II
